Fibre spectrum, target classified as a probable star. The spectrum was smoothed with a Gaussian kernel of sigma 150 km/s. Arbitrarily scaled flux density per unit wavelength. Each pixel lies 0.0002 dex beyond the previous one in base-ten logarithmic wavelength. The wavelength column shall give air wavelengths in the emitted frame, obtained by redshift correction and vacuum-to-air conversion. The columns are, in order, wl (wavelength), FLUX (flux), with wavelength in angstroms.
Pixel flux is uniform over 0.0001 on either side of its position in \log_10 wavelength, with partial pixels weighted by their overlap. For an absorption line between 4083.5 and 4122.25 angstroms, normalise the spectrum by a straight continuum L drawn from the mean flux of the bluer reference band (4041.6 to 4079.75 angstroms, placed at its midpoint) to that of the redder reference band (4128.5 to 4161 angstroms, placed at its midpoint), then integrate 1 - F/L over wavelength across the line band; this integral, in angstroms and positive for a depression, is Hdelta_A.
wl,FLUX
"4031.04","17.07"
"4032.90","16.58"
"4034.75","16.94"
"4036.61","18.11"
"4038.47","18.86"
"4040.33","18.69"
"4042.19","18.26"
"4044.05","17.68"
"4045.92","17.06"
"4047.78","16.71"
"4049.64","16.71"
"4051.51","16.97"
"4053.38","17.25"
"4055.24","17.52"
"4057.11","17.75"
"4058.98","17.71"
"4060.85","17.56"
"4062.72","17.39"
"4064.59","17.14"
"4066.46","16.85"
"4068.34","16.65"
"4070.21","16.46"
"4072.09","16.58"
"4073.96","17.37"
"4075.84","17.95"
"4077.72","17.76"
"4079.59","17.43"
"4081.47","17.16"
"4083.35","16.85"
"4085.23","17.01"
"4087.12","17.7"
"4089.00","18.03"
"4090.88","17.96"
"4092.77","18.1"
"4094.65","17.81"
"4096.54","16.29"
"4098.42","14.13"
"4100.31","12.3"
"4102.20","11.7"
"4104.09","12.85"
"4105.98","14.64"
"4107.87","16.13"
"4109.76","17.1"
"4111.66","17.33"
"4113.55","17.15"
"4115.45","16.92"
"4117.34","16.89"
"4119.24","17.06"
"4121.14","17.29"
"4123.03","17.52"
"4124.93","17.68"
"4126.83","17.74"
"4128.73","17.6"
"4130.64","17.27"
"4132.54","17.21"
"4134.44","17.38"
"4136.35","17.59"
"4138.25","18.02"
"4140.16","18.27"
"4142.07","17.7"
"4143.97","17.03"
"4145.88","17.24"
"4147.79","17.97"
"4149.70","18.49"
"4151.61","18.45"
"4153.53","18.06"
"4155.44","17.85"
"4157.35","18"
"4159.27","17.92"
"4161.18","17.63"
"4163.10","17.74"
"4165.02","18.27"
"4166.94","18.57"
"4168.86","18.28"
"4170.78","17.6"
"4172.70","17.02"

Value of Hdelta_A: 2.8 angstroms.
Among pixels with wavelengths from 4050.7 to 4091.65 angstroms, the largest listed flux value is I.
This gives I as 18.03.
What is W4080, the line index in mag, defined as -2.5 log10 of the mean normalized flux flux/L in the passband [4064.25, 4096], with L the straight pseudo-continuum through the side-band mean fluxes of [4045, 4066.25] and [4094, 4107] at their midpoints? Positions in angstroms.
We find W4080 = -0.12 mag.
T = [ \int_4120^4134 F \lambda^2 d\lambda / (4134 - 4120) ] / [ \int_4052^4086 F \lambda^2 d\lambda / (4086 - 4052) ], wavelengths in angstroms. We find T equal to 1.04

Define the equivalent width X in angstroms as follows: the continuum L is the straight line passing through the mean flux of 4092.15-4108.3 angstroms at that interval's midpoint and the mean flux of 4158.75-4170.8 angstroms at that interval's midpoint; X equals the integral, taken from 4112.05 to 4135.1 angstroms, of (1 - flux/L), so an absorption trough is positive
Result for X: -2.0 angstroms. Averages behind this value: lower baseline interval 14.8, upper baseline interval 18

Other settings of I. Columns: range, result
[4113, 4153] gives 18.49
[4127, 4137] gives 17.6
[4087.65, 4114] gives 18.1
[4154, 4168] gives 18.57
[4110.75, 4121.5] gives 17.33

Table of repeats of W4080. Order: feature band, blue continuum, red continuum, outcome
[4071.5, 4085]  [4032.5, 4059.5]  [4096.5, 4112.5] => -0.09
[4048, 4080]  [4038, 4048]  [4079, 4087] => 0.02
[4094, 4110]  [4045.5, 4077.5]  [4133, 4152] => 0.19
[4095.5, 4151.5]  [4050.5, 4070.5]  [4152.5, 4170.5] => 0.07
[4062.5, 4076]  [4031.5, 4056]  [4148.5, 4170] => 0.04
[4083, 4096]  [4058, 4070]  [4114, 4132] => -0.02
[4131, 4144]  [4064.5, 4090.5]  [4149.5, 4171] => 0.01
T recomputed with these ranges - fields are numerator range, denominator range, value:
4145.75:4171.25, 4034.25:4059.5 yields 1.08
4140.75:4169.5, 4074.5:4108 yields 1.14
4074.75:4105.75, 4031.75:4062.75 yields 0.95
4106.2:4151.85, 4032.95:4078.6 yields 1.04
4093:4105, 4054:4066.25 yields 0.84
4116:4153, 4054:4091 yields 1.05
